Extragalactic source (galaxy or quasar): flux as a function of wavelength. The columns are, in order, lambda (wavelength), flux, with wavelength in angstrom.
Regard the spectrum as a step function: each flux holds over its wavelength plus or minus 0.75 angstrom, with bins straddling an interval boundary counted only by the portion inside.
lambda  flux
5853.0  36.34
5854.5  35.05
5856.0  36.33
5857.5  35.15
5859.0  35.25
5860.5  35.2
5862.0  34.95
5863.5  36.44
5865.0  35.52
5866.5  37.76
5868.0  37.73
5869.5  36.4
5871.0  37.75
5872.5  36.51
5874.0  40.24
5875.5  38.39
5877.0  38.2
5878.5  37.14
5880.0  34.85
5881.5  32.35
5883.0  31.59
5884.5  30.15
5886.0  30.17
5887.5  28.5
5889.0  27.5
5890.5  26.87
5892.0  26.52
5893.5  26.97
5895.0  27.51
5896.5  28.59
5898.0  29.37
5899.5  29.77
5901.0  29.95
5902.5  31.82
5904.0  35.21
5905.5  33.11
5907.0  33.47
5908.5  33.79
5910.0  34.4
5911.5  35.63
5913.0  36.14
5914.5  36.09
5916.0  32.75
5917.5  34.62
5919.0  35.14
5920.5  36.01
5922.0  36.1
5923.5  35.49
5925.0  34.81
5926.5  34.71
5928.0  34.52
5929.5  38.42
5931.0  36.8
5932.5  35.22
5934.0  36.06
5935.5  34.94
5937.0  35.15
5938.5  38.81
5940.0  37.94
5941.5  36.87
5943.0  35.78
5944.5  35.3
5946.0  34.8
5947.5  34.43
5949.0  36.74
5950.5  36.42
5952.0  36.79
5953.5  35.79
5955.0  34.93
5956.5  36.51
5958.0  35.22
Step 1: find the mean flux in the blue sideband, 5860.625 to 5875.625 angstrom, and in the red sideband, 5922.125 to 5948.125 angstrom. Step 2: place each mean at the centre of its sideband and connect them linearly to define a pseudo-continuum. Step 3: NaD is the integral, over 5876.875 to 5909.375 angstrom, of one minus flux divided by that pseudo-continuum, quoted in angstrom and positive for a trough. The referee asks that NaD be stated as 5.0 angstrom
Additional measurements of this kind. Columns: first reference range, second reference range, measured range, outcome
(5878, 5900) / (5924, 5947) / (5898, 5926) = -1.0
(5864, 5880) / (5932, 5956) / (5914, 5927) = 0.5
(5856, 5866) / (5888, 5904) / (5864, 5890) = -1.7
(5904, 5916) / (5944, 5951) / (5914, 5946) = -0.6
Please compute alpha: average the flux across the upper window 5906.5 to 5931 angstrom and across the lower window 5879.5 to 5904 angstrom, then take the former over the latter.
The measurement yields 1.19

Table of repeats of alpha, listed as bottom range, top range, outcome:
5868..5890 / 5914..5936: 1.03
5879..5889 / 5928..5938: 1.16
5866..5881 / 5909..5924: 0.94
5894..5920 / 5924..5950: 1.10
